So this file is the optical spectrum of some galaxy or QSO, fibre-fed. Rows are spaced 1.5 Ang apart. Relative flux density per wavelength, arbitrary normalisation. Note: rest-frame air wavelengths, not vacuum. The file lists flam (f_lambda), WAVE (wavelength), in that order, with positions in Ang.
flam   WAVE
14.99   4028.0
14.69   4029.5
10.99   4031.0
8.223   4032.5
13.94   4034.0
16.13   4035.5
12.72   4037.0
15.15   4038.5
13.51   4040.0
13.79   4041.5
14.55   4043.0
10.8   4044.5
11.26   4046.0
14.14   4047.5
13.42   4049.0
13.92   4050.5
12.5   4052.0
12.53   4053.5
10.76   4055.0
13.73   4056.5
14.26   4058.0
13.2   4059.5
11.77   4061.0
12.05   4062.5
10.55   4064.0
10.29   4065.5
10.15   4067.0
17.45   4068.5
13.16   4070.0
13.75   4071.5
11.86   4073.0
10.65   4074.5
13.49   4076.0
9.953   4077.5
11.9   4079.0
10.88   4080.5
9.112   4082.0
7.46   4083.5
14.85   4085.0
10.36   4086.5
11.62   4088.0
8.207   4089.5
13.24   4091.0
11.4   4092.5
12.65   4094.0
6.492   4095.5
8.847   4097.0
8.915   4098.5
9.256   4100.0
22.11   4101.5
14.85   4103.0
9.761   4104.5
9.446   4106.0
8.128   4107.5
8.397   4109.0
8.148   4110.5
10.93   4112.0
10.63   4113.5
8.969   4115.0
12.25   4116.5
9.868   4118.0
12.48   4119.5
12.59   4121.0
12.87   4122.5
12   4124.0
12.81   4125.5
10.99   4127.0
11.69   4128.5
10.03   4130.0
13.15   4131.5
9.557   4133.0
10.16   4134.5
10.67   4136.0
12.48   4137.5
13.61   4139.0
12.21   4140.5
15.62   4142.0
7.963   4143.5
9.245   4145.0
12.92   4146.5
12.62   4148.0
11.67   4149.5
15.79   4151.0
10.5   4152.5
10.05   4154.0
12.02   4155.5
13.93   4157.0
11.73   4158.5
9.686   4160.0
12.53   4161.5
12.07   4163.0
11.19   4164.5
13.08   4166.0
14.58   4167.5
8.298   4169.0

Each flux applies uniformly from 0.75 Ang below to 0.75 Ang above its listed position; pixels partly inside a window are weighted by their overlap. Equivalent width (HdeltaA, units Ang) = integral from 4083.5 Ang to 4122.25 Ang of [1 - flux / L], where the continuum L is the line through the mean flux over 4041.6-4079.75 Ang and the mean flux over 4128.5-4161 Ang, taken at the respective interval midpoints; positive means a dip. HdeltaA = 3.7 Ang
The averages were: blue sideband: 12.5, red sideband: 11.7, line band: 10.9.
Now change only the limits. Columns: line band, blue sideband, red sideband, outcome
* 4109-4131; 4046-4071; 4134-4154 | 1.89 Ang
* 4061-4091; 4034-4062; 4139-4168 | 3.31 Ang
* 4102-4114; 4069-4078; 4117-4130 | 1.71 Ang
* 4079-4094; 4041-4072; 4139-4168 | 1.92 Ang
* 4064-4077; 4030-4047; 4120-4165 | 0.12 Ang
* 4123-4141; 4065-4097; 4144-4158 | 0.30 Ang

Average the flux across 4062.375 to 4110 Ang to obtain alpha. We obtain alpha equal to 11.3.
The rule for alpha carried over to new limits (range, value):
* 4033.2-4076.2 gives 12.9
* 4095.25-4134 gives 11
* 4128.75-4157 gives 11.7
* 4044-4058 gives 12.7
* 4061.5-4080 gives 12.1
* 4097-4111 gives 10.9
